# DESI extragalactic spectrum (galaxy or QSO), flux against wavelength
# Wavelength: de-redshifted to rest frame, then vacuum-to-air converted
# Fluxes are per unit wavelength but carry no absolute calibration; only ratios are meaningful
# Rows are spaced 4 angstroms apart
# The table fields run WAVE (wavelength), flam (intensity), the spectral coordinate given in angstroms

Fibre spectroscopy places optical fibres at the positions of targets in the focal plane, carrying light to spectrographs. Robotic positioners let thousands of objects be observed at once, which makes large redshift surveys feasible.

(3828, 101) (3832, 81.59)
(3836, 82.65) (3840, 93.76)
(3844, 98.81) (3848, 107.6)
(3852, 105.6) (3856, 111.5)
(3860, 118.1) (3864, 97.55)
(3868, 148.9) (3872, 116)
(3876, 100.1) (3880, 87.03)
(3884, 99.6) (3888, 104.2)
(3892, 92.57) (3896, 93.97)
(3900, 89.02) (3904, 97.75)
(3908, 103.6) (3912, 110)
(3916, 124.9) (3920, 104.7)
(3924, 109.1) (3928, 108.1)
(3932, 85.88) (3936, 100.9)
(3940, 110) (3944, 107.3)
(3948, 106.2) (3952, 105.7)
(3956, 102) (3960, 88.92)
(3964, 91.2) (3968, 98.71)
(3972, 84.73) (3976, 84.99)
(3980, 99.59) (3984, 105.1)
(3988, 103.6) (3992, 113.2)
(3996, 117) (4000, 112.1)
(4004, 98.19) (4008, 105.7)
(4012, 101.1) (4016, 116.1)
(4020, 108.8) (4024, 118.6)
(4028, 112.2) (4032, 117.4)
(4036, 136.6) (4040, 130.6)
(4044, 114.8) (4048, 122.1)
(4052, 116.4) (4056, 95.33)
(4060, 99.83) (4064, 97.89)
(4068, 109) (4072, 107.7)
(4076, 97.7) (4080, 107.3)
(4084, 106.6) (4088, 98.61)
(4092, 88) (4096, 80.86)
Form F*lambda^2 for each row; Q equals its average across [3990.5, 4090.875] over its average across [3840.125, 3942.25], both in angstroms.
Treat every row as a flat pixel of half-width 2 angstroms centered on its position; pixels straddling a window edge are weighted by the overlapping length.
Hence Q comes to 1.13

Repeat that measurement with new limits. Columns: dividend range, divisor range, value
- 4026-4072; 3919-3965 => 1.18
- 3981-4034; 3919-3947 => 1.10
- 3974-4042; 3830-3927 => 1.14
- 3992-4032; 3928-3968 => 1.14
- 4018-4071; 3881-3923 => 1.20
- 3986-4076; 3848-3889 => 1.11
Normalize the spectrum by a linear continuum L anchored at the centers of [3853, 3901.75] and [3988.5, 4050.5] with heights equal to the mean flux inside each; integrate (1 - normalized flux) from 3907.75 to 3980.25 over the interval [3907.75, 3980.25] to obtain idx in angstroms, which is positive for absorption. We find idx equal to 5.3 angstroms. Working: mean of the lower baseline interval 105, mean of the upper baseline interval 115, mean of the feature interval 101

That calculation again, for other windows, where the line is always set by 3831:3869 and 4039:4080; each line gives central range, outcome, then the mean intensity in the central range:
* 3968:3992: 2.1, 97.3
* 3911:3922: -0.8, 113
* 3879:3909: 2.6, 96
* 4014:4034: -1.3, 115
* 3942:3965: 1.2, 101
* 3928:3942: 0.7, 100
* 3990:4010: -0.4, 109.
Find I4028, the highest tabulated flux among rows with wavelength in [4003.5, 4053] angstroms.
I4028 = 136.6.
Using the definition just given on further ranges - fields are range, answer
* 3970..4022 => 117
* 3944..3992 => 113.2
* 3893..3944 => 124.9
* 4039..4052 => 130.6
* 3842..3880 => 148.9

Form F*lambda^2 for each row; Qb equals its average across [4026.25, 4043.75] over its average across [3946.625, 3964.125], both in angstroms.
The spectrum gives 1.29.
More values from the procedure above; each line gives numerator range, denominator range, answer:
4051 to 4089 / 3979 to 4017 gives 1.00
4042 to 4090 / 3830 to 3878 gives 1.12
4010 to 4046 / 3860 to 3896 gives 1.20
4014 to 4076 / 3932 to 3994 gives 1.18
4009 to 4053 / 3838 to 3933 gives 1.21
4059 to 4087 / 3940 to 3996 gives 1.09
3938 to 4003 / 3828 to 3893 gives 1.05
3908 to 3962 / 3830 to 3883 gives 1.05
